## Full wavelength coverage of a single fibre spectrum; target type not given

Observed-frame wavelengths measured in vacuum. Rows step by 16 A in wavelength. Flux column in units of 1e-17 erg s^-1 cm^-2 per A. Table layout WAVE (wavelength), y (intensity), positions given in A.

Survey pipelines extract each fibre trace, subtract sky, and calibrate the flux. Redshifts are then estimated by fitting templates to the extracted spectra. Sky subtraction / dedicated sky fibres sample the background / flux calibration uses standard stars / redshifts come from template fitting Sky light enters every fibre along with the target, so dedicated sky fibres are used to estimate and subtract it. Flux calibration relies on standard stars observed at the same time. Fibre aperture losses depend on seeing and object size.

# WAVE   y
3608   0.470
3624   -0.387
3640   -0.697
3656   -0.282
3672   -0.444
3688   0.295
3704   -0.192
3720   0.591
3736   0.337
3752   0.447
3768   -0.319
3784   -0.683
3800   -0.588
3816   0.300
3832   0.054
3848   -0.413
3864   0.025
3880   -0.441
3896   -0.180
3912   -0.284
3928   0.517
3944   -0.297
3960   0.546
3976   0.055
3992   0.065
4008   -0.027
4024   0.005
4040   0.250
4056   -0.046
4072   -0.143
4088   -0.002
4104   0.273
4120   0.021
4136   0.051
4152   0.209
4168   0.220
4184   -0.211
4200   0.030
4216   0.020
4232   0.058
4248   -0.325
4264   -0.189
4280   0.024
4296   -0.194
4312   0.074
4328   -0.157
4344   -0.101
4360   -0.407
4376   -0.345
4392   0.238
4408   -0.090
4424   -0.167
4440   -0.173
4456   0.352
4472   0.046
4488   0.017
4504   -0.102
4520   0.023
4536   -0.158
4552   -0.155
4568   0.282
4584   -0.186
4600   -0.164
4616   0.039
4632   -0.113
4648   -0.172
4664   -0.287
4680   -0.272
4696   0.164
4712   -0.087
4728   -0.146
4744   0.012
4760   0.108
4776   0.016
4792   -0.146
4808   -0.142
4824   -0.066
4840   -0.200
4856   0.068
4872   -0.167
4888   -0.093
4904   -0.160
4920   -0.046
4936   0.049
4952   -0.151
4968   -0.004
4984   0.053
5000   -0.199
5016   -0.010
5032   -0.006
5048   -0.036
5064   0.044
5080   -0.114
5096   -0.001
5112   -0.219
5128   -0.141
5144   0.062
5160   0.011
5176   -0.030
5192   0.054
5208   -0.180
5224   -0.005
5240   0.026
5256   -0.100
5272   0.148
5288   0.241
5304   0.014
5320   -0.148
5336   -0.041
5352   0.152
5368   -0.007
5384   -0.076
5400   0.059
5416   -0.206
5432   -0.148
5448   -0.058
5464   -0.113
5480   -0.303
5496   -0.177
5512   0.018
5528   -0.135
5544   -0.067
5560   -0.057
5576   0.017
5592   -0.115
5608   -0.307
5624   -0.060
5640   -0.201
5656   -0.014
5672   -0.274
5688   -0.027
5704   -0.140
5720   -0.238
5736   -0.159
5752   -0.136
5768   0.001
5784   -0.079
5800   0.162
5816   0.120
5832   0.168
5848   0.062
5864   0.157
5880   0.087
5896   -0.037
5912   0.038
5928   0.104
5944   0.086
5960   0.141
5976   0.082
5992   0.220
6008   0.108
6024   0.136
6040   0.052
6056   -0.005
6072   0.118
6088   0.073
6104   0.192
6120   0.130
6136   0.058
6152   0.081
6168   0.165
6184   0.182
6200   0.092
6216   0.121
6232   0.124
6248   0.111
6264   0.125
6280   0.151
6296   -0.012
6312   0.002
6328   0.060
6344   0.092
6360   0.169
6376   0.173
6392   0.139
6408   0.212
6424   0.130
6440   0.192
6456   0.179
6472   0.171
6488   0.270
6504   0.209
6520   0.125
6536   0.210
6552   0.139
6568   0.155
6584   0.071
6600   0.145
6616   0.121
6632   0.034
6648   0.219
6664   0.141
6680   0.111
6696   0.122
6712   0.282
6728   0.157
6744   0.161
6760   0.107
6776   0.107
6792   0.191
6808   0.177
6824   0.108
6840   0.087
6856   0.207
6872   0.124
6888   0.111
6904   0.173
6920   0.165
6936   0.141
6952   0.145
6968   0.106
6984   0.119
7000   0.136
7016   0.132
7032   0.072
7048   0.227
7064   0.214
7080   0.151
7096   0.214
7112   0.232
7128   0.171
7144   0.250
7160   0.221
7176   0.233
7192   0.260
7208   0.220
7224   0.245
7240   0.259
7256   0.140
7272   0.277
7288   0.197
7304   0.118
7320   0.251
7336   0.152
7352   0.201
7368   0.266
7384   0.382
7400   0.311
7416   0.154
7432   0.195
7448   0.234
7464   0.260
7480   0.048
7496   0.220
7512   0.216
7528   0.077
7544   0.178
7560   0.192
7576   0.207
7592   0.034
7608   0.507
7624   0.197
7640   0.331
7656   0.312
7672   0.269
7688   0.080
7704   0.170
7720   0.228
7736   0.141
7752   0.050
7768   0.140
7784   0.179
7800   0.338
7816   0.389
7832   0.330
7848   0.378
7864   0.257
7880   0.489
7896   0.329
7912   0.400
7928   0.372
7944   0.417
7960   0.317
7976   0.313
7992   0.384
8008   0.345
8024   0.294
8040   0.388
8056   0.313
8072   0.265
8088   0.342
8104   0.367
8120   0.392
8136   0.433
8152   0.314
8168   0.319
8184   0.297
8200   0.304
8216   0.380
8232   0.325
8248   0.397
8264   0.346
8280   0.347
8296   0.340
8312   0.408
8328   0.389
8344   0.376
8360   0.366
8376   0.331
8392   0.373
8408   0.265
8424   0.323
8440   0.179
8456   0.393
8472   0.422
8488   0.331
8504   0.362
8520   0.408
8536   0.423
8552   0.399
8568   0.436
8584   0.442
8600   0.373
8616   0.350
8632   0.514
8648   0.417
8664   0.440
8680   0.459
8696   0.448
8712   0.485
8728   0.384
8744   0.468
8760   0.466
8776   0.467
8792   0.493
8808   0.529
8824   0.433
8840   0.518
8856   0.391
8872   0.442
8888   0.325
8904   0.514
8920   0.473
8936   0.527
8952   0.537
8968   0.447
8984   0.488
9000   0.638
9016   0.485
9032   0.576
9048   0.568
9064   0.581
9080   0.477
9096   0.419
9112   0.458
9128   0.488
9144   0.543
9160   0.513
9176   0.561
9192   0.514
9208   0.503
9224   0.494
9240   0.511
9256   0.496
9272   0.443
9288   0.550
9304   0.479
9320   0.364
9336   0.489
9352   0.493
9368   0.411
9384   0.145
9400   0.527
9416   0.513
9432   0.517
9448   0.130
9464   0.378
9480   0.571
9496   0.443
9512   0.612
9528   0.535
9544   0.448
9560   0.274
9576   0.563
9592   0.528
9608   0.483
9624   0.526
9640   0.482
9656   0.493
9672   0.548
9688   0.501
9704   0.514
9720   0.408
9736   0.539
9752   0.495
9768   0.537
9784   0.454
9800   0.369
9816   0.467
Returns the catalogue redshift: 0.96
